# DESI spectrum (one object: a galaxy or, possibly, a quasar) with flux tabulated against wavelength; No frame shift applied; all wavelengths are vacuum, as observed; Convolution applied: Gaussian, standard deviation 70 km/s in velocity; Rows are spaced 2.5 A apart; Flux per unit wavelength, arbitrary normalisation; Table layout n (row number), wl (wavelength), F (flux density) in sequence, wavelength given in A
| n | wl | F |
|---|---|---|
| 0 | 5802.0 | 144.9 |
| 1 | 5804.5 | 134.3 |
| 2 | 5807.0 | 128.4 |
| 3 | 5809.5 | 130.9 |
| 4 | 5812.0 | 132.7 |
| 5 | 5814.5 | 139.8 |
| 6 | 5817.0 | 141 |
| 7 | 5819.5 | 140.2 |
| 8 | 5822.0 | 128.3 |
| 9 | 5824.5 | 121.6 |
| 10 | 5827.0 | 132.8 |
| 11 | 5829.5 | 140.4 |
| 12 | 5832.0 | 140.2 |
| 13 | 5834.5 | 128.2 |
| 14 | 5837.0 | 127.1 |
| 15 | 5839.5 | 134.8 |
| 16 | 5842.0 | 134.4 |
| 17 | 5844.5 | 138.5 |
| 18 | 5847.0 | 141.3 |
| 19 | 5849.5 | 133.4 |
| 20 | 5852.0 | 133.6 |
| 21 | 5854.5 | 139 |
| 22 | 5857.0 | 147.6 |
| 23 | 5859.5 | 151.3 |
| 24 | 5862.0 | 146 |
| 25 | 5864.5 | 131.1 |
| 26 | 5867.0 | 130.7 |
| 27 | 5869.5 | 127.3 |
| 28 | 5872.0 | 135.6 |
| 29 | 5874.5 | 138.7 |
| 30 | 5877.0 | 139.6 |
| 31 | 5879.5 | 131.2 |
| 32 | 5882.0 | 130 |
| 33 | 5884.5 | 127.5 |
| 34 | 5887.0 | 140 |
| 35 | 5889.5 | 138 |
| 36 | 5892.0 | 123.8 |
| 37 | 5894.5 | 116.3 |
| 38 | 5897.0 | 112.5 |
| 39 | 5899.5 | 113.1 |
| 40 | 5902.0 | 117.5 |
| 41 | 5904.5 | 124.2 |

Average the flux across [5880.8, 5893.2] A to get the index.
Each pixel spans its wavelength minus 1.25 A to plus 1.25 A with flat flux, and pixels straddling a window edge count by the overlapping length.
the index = 132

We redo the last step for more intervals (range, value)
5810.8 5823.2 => 136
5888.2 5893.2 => 131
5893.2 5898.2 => 115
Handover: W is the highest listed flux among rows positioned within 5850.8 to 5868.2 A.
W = 151.3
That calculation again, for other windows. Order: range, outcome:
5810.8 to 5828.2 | 141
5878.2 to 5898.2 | 140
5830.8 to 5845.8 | 140.2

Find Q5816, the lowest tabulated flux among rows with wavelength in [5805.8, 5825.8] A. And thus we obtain 121.6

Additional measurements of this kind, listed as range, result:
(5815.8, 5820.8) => 140.2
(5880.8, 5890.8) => 127.5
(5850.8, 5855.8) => 133.6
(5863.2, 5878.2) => 127.3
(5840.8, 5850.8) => 133.4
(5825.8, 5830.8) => 132.8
